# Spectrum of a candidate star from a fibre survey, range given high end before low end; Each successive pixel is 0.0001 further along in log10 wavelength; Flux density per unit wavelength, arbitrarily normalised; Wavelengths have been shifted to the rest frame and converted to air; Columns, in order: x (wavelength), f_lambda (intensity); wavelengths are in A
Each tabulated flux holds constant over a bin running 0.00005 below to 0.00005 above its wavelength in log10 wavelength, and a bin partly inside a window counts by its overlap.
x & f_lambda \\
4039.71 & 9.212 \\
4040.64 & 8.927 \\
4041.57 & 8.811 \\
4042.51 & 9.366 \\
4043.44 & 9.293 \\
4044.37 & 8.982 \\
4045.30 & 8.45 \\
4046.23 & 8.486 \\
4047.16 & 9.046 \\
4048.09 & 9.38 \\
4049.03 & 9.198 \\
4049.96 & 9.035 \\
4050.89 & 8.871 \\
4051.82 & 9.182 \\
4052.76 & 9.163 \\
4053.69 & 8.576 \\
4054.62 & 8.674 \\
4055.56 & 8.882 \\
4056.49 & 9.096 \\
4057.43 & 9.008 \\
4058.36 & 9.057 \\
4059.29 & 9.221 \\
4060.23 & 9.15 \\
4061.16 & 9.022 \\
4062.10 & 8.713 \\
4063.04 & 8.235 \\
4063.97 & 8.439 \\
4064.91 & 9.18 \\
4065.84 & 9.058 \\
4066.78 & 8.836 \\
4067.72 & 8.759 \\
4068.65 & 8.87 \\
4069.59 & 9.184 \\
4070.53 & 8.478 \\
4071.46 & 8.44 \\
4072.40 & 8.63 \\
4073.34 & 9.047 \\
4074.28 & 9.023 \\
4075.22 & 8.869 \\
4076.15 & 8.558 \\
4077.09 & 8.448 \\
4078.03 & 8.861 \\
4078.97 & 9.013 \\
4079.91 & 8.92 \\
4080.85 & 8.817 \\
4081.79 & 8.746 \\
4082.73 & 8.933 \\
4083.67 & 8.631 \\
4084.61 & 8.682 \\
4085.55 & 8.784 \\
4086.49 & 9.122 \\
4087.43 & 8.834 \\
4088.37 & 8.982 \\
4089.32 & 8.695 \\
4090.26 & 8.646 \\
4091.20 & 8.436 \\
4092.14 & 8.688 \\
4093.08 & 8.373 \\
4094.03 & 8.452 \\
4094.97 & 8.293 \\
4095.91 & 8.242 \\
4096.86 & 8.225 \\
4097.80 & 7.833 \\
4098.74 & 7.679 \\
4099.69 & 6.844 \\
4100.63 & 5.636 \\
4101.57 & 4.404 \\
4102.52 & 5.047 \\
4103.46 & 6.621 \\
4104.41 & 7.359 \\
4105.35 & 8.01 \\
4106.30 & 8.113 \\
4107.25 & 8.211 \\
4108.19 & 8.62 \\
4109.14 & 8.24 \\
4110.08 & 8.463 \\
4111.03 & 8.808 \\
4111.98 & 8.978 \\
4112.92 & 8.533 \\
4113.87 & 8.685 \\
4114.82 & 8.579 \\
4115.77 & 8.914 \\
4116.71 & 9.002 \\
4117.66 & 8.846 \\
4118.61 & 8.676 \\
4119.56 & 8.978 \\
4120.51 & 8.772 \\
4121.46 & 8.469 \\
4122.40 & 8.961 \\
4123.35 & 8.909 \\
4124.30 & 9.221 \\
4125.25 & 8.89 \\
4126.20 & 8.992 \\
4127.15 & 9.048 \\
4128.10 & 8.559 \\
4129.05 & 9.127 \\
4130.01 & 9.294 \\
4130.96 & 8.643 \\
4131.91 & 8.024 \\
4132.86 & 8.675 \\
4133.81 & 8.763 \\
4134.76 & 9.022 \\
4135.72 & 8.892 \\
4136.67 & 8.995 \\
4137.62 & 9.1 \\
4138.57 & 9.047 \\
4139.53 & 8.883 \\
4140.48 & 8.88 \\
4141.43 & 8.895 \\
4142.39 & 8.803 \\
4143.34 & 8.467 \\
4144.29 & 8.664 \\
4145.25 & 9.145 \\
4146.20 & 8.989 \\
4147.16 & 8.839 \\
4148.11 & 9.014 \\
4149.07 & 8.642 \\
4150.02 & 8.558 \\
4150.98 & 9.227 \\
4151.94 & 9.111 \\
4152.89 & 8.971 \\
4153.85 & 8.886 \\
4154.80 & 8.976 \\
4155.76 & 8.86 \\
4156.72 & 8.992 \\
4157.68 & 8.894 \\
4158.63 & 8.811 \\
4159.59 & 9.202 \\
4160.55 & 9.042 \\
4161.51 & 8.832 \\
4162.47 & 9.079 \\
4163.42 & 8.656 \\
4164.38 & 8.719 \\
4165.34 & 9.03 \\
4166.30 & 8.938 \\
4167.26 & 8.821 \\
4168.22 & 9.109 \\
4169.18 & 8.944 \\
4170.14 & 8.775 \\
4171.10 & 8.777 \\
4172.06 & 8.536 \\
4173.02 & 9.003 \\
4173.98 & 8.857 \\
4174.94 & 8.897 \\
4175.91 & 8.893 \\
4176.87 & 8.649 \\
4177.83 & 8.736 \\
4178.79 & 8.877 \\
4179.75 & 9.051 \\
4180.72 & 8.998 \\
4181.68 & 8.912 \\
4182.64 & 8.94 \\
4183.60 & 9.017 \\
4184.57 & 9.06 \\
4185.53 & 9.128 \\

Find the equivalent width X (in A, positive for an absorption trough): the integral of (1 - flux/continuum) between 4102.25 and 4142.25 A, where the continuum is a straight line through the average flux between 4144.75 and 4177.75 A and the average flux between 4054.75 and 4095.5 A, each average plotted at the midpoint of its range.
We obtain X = 1.1 A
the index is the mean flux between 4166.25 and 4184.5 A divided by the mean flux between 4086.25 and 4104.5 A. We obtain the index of 1.15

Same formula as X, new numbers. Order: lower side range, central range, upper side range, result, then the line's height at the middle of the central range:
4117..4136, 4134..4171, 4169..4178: -0.39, 8.82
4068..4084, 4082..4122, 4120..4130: 2.95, 8.86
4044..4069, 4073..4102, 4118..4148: 1.78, 8.89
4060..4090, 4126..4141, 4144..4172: 0.02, 8.88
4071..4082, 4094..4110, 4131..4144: 2.53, 8.79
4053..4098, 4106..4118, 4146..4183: 0.26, 8.81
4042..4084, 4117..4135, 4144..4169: 0.15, 8.91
